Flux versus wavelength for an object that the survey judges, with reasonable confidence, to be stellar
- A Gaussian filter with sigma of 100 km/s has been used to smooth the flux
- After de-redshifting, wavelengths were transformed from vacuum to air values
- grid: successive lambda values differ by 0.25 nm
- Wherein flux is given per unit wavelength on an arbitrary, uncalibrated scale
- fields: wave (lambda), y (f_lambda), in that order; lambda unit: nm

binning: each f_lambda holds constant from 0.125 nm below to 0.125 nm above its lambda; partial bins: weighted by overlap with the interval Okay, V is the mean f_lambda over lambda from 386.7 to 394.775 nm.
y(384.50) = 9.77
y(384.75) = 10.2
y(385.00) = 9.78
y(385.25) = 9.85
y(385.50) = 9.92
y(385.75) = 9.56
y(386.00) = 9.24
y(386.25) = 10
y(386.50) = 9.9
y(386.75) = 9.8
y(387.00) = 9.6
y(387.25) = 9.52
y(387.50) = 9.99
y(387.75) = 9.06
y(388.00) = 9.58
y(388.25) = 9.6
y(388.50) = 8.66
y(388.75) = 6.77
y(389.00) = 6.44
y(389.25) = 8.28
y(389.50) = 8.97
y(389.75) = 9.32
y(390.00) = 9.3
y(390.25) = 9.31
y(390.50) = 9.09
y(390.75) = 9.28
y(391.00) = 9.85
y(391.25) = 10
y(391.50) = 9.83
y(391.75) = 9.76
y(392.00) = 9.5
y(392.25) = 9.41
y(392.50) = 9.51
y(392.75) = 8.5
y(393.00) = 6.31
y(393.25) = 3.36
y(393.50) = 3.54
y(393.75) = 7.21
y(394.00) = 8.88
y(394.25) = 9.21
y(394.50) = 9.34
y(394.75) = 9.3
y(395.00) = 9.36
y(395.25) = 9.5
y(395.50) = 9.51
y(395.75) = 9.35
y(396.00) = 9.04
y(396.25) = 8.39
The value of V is 8.65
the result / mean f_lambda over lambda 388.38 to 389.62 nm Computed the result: 7.82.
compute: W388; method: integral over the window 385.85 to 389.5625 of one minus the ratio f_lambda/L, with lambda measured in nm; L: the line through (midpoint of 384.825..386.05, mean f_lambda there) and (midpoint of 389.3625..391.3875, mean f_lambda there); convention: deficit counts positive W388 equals 0.21 nm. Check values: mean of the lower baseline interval 9.72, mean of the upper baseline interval 9.39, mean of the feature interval 9.03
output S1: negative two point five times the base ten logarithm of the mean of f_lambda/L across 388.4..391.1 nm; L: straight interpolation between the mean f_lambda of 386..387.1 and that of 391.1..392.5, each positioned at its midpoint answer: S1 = 0.13 mag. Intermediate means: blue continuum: 9.76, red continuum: 9.69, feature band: 8.65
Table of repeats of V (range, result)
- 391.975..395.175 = 7.93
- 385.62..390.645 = 9.1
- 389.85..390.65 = 9.24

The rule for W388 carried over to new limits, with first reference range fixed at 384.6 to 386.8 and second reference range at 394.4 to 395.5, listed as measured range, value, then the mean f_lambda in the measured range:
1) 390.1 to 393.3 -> 0.22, 8.88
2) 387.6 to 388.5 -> 0.03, 9.32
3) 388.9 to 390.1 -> 0.14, 8.49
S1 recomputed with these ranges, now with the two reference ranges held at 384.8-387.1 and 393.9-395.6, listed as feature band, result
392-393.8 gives 0.32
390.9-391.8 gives -0.04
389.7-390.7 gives 0.03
